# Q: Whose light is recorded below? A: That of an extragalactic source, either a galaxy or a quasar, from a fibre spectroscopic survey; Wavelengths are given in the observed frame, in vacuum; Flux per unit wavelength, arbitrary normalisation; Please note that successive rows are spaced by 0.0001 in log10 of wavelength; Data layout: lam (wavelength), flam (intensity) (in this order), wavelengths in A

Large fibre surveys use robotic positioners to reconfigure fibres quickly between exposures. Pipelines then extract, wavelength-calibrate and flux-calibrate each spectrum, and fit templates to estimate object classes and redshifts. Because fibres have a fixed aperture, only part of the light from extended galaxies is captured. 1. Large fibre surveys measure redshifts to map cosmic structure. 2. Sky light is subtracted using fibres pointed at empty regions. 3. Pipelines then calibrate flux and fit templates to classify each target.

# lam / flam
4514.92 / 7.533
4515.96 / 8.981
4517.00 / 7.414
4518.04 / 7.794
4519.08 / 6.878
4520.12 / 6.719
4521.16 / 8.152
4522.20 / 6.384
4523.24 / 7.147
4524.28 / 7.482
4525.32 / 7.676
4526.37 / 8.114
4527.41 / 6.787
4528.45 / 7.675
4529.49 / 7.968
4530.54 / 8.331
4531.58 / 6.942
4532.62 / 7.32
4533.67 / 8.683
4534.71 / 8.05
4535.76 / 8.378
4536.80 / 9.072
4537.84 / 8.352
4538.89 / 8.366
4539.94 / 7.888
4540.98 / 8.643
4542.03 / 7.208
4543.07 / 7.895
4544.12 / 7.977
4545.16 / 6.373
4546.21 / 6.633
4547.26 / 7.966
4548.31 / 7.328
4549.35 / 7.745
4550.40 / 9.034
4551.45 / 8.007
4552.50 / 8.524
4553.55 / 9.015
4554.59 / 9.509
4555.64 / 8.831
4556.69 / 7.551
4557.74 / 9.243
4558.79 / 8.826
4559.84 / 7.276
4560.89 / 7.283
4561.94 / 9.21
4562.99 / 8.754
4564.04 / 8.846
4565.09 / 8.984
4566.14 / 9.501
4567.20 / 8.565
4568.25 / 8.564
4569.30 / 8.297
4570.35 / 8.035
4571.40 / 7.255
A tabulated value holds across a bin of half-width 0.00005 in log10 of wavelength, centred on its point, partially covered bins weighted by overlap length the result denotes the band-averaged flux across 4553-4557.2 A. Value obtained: 8.74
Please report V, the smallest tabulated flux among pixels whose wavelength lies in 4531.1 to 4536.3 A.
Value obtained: 6.942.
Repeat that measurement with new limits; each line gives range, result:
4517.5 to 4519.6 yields 6.878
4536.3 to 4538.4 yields 8.352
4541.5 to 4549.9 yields 6.373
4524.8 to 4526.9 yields 7.676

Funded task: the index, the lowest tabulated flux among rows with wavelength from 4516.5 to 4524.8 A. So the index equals 6.384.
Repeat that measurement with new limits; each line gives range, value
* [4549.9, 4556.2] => 8.007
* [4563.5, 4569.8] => 8.297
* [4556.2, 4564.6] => 7.276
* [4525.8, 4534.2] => 6.787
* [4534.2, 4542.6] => 7.208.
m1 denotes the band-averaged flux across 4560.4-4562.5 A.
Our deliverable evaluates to 8.27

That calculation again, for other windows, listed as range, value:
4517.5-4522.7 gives 7.19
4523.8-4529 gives 7.55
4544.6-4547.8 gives 7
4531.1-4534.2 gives 7.66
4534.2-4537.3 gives 8.49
